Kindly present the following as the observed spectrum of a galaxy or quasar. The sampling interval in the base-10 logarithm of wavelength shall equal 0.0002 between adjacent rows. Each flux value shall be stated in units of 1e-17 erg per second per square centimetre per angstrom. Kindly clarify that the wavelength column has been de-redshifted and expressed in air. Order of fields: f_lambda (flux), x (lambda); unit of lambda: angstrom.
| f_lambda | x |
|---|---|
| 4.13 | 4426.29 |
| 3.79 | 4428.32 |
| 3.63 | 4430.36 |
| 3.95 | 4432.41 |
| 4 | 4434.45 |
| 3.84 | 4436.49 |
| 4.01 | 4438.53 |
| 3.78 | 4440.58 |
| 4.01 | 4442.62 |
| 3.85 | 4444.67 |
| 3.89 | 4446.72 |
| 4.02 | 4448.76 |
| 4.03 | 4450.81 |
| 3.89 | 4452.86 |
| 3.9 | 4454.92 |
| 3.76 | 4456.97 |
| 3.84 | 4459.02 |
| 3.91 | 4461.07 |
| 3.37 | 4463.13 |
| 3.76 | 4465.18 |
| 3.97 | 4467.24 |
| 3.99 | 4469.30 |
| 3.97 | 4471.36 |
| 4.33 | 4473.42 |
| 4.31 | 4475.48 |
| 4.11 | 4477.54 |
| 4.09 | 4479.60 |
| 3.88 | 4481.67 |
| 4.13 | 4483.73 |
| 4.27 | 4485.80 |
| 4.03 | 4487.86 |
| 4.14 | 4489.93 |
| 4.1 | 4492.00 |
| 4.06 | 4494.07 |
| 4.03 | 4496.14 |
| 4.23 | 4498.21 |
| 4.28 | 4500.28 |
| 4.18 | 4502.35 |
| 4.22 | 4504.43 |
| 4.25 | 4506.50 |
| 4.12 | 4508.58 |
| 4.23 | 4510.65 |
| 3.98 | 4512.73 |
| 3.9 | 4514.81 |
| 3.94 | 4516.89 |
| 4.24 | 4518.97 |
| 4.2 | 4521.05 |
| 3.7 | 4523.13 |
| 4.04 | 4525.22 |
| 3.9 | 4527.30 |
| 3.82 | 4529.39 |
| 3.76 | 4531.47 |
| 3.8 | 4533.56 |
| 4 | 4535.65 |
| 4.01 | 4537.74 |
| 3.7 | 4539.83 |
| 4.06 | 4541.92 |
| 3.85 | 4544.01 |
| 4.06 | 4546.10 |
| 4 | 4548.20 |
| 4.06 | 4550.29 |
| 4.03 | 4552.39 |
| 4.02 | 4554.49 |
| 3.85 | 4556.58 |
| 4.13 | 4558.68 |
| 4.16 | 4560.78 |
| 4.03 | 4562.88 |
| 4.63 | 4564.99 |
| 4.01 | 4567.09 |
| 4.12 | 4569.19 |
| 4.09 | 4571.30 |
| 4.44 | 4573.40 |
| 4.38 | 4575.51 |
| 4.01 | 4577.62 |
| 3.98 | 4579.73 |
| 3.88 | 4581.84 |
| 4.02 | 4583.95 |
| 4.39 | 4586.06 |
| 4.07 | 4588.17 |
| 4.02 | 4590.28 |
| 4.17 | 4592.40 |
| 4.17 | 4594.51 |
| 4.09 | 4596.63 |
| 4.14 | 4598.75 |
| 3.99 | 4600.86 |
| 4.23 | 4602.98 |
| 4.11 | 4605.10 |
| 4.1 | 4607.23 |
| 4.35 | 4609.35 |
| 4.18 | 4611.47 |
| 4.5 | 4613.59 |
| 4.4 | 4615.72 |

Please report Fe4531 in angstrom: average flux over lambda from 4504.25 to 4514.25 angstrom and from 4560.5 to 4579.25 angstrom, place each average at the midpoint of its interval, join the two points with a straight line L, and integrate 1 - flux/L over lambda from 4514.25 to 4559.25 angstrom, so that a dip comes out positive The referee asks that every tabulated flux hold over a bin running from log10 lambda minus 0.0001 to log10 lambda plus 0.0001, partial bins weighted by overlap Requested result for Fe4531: 2.3 angstrom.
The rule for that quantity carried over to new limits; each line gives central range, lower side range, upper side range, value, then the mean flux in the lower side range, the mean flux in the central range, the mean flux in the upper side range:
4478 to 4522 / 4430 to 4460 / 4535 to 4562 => -1.88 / 3.9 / 4.12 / 4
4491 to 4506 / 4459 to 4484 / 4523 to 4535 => -0.94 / 3.97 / 4.16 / 3.85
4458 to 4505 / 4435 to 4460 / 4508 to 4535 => -1.39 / 3.9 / 4.05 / 3.97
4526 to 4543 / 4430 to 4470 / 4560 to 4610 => 0.68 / 3.87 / 3.88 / 4.15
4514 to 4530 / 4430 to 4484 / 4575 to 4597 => 0.18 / 3.93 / 3.97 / 4.1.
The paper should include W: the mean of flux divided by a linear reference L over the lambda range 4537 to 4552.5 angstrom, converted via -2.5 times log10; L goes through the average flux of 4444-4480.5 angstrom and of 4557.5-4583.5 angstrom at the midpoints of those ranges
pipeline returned 0.04 mag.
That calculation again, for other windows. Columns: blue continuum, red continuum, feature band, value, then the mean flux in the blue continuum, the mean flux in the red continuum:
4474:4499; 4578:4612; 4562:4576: -0.03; 4.12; 4.12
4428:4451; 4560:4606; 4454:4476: 0.01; 3.9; 4.14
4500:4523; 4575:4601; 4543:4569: 0.01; 4.12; 4.1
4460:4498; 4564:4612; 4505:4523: -0.01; 4.03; 4.15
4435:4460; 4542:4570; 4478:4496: -0.03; 3.9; 4.07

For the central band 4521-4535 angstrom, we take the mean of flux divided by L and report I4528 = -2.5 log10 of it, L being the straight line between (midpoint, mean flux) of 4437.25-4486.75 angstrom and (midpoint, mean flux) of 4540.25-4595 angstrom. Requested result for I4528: 0.05 mag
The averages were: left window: 3.96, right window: 4.1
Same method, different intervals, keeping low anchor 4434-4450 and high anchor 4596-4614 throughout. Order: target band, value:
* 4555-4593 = 0.00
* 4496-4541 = 0.01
